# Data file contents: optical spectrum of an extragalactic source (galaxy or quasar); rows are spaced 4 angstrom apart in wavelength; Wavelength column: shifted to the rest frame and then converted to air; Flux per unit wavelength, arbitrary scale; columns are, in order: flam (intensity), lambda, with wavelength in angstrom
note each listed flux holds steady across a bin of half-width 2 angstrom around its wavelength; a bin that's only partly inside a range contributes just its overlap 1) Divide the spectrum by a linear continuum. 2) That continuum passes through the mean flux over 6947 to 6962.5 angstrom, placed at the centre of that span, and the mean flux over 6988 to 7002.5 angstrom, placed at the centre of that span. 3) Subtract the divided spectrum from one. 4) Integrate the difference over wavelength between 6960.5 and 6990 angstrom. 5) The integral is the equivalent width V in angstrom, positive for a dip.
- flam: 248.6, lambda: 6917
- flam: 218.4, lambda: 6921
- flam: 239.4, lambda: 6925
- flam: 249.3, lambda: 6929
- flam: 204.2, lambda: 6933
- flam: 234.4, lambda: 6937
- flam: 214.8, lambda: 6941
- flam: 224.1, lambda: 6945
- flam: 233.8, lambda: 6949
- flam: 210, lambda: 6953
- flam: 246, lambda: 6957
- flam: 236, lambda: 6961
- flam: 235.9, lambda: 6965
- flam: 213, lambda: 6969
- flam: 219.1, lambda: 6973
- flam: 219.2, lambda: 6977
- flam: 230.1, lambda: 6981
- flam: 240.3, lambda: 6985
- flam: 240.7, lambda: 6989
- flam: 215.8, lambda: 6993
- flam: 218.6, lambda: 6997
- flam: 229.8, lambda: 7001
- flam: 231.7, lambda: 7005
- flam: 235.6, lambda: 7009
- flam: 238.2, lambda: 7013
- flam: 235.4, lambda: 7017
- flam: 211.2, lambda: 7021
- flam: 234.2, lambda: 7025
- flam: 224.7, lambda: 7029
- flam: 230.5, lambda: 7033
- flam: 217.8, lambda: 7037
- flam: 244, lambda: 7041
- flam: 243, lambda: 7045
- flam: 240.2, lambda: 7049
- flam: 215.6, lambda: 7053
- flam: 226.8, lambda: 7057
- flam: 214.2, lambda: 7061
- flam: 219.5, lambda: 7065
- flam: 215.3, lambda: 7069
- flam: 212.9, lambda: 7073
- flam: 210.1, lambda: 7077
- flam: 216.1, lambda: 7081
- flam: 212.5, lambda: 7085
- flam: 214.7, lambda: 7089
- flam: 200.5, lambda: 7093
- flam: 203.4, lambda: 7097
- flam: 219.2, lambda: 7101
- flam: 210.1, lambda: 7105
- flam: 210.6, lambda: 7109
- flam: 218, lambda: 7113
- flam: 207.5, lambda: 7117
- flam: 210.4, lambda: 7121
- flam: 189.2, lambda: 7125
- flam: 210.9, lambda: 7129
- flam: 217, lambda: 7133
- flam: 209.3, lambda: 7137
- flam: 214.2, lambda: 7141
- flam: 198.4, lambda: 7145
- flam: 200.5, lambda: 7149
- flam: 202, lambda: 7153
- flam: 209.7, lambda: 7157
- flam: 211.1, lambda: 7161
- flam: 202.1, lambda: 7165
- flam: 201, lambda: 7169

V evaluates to -0.1 angstrom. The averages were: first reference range 231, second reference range 225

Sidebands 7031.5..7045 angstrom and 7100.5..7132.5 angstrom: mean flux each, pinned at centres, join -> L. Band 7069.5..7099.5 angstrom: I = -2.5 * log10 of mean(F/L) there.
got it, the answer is 0.04 mag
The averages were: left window 233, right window 209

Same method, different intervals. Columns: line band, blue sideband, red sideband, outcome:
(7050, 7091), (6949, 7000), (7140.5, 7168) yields -0.005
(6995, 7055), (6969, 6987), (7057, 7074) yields -0.044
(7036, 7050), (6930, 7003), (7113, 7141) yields -0.093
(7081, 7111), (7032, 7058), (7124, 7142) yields 0.039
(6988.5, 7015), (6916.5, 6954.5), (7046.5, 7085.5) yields -0.031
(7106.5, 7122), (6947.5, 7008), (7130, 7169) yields -0.002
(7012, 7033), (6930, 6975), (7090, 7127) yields -0.054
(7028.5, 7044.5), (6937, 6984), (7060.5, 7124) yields -0.063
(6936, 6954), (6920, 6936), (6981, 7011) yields 0.027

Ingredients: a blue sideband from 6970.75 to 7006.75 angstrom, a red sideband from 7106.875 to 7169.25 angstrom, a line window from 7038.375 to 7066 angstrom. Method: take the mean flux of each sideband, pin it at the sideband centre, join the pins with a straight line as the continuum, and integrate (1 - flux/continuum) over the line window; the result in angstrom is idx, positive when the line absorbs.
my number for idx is -1.3 angstrom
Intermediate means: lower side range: 227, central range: 229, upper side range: 207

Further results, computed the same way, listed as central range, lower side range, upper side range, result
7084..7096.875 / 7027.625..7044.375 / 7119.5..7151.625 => 0.5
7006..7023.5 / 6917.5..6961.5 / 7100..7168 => -0.8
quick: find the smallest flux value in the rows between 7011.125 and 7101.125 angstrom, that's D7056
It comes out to 200.5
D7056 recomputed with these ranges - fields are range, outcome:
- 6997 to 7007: 218.6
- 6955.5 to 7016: 213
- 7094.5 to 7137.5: 189.2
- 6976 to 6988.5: 219.2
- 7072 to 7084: 210.1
